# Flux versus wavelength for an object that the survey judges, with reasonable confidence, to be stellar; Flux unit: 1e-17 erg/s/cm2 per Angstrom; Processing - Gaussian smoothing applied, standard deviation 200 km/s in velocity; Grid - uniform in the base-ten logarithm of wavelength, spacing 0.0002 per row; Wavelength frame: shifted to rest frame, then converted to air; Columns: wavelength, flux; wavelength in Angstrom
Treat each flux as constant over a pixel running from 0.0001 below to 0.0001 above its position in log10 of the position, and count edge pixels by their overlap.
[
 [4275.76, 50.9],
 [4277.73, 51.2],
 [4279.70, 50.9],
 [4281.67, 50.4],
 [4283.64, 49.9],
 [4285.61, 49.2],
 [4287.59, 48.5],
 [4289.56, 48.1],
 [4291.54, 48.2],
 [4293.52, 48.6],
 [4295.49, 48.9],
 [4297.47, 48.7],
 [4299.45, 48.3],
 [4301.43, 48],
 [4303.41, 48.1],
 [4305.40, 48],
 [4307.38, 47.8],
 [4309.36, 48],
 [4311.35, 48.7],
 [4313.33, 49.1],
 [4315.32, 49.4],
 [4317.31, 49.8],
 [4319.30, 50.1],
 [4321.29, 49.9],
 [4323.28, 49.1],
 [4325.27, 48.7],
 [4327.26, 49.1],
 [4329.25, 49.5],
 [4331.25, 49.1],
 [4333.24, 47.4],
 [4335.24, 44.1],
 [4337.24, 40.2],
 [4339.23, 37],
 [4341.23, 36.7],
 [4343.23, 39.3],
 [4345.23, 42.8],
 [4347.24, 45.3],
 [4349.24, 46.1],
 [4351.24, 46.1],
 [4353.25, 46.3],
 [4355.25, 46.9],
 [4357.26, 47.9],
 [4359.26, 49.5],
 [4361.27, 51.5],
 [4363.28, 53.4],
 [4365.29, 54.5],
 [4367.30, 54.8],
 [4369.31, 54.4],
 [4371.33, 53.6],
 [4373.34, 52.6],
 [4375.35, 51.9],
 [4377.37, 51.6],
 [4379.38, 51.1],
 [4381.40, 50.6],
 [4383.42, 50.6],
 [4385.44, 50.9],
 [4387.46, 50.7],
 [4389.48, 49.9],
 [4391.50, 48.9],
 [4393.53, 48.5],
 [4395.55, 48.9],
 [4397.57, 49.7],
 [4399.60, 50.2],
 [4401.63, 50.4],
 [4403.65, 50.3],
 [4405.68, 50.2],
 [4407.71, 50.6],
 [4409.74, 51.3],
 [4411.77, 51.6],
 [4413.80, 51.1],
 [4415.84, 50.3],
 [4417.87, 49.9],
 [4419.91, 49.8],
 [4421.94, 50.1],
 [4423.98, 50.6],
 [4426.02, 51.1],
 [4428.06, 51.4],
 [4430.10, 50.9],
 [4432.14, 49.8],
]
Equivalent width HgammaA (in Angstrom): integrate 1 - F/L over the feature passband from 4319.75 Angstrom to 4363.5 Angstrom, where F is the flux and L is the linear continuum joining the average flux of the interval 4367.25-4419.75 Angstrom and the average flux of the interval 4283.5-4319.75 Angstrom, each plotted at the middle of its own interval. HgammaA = 3.1 Angstrom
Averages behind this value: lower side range 48.7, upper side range 50.9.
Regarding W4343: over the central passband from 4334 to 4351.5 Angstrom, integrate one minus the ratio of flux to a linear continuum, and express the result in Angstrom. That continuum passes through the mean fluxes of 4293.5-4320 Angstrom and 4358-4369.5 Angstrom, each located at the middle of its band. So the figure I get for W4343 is 3.2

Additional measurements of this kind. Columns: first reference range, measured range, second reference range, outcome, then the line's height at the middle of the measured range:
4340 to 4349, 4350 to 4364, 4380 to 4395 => -1.5 Angstrom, 43.8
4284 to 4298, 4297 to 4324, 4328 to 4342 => -1.4 Angstrom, 46.4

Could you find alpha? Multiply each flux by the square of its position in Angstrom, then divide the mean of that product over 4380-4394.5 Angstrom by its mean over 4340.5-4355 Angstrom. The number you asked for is 1.17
